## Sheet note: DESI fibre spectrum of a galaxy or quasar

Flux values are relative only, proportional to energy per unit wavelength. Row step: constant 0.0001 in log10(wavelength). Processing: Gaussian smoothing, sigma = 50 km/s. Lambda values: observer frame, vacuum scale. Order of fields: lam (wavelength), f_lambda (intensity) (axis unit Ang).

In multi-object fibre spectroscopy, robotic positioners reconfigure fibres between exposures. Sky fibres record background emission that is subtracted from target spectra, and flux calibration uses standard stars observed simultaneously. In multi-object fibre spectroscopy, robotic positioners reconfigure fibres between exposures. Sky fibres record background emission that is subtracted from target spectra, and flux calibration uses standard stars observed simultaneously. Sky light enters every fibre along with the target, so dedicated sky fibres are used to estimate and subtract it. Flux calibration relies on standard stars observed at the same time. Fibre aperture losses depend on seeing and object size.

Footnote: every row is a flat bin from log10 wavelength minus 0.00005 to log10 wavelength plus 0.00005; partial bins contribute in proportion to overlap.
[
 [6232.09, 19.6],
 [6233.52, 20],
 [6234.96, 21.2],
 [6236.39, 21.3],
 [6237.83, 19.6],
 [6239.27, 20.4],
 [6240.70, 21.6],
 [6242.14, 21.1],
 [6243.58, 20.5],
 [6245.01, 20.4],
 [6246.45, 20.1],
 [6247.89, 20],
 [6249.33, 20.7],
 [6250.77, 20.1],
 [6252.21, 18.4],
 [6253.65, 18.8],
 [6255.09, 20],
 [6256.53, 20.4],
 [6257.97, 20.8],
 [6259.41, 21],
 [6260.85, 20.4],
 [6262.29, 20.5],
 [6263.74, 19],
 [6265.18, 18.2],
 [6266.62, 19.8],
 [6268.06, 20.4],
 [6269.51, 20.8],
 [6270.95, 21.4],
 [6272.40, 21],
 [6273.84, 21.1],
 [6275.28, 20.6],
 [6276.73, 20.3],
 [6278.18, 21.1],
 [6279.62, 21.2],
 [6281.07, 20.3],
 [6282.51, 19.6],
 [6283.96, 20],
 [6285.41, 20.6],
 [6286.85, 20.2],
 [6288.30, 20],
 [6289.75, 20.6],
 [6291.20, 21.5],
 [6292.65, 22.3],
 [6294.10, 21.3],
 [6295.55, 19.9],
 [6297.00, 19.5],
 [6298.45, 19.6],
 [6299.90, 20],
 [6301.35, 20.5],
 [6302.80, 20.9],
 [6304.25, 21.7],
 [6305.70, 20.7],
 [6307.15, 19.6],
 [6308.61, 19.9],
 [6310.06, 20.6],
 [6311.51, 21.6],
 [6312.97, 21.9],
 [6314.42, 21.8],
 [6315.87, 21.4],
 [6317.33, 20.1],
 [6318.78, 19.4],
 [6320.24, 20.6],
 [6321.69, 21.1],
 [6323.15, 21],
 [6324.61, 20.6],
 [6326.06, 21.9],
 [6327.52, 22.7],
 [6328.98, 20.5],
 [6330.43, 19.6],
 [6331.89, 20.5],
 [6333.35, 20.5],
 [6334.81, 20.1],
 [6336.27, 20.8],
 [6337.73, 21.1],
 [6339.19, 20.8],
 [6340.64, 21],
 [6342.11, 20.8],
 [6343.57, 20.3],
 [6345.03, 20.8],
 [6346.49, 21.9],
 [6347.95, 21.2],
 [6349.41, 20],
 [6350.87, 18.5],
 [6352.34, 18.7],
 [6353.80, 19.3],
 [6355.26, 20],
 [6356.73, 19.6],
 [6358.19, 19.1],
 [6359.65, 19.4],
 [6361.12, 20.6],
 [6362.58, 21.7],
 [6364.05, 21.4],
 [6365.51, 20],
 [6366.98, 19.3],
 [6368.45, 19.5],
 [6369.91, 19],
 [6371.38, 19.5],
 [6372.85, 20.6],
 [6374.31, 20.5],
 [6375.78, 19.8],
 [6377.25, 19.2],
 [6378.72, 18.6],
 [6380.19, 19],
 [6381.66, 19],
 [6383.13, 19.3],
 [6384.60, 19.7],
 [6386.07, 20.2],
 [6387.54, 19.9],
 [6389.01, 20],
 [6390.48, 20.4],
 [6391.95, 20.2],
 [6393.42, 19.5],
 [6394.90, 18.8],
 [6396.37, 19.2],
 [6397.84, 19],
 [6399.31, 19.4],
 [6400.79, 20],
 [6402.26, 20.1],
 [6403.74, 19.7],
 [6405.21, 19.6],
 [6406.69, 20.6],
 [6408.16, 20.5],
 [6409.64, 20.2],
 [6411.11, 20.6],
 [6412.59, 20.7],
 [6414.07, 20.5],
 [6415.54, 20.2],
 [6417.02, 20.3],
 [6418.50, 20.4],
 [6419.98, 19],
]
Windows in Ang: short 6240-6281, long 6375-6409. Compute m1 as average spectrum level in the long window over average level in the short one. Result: 0.97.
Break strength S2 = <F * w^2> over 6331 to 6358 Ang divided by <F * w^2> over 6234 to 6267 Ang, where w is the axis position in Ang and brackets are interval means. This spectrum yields 1.0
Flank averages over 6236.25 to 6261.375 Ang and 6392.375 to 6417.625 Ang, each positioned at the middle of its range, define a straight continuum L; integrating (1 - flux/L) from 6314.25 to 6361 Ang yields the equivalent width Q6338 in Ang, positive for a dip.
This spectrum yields -0.86 Ang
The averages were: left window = 20.3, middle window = 20.5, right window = 19.9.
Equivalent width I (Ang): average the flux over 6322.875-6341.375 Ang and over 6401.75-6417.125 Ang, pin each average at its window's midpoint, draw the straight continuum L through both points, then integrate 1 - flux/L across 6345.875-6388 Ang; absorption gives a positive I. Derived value 1.6 Ang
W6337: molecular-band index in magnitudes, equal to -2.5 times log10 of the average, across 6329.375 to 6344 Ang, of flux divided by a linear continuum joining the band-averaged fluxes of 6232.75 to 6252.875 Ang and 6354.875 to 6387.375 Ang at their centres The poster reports -0.03 mag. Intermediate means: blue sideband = 20.4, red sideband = 19.8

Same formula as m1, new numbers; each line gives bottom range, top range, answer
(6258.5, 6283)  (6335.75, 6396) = 0.98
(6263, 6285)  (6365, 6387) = 0.96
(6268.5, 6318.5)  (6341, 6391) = 0.96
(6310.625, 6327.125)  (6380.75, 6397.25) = 0.93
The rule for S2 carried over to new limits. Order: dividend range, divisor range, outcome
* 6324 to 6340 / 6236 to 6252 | 1.05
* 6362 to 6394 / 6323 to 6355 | 0.98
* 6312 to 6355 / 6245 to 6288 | 1.04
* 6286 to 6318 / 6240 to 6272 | 1.04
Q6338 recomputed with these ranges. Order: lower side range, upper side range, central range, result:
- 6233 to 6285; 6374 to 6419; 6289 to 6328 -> -1.30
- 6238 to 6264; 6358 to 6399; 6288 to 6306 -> -0.55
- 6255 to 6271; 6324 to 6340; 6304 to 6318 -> -0.18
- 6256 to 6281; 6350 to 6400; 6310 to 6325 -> -0.63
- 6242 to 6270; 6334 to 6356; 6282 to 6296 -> -0.33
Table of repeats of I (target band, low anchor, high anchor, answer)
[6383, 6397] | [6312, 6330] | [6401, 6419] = 0.5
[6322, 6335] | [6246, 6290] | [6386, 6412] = -0.5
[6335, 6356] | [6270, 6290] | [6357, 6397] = -0.4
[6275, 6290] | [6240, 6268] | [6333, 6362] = -0.2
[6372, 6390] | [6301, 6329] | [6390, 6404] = 0.2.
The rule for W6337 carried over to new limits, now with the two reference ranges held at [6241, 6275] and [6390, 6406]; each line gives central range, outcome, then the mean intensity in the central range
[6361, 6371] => -0.02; 20.2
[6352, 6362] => 0.01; 19.6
